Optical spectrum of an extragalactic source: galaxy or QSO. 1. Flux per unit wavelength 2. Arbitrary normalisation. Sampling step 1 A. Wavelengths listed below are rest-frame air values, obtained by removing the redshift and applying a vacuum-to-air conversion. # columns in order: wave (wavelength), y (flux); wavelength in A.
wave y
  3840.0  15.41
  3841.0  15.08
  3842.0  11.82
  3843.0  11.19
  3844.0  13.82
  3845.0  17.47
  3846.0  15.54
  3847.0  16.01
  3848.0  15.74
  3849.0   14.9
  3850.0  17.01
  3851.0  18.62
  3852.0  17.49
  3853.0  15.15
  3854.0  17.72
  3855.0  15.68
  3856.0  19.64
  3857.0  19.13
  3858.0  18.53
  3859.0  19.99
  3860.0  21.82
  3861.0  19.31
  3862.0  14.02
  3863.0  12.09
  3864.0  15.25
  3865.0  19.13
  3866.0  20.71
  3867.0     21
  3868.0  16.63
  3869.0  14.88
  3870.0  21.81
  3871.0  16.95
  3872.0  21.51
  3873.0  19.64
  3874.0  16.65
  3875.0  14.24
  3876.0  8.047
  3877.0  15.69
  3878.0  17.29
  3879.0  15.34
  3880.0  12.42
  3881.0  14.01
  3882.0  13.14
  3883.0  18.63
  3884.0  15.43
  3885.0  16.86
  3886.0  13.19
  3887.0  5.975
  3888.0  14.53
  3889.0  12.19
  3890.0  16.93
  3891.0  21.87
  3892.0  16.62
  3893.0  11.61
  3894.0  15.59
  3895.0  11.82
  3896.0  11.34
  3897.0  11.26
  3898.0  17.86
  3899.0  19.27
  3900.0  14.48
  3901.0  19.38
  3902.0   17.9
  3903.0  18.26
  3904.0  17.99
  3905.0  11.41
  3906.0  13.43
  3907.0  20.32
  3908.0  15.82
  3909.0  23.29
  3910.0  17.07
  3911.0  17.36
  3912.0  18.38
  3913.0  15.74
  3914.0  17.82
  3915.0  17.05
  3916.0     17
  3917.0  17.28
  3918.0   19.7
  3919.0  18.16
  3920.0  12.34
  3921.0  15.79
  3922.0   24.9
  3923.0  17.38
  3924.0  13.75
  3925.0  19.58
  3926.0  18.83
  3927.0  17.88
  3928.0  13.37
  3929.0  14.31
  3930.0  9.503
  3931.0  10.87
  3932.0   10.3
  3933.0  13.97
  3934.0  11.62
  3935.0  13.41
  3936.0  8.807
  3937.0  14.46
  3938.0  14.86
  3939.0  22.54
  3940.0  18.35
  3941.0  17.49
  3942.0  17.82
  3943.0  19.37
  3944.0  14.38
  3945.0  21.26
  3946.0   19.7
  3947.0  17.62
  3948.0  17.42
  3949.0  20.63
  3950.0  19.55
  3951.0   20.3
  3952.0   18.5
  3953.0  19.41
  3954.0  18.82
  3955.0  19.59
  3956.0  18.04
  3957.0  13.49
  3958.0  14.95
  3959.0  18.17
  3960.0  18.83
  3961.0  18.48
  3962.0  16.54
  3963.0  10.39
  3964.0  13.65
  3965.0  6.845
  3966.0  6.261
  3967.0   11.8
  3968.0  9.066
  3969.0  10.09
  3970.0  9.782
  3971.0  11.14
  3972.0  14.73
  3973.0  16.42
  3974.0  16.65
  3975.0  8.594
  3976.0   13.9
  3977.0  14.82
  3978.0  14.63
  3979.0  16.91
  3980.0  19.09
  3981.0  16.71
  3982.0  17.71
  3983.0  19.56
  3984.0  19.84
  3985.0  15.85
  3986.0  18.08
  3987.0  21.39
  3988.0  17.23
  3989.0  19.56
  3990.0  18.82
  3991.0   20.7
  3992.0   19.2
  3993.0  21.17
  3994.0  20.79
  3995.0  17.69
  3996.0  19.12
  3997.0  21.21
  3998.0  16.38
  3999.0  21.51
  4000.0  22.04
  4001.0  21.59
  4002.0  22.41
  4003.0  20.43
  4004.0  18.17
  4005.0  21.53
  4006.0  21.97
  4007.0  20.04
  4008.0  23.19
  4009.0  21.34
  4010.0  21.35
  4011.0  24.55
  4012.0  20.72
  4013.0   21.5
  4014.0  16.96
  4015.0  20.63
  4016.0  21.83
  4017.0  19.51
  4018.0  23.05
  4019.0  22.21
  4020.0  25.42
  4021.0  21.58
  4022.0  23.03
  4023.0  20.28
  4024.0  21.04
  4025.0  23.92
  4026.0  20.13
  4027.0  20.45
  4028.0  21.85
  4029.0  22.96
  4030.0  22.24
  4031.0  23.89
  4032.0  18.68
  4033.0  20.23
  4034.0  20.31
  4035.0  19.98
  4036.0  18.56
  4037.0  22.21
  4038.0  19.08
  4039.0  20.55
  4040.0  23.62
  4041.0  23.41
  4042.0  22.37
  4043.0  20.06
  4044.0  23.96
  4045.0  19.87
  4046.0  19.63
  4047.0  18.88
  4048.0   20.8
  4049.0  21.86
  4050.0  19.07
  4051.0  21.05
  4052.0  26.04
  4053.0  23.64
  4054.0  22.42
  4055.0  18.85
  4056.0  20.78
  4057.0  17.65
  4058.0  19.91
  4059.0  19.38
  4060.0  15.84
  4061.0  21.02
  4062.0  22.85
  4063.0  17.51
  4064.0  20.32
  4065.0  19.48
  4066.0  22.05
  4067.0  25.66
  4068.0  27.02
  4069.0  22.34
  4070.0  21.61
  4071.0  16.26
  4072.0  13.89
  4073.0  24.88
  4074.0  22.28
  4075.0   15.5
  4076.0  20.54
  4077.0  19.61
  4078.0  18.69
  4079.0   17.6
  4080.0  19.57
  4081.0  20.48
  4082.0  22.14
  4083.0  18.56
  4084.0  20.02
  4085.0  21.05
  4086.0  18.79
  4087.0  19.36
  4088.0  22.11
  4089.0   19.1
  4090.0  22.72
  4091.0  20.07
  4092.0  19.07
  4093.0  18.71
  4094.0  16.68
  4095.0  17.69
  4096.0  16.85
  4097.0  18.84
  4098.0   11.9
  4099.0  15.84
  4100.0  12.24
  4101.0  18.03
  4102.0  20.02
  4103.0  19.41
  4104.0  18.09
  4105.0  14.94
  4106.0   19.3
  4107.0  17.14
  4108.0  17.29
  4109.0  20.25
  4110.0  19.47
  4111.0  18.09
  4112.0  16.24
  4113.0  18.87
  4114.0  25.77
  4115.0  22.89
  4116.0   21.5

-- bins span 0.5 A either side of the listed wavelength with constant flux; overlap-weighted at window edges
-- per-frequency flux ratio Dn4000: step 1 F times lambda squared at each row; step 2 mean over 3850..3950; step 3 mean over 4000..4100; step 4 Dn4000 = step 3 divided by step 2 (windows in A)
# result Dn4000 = 1.35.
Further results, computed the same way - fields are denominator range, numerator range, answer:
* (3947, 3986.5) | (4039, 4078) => 1.40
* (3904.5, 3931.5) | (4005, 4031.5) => 1.38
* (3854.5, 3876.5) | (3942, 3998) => 1.00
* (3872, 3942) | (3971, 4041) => 1.33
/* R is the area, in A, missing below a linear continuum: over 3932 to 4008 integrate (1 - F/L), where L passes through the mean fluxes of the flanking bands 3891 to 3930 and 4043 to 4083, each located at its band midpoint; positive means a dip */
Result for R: 4.9 A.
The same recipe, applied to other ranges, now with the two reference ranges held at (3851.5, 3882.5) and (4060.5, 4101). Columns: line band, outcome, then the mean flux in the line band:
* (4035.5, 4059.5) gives -2.37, 21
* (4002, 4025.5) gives -3.53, 21.5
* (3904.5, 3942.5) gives 3.24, 16.1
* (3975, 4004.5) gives -0.41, 18.7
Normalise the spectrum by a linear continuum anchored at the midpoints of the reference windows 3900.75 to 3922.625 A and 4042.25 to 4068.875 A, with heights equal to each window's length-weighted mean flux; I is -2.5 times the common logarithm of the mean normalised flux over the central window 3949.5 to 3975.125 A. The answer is 0.26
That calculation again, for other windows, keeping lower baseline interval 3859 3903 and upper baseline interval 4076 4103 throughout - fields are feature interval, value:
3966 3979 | 0.34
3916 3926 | -0.07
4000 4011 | -0.21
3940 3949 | -0.09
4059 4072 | -0.12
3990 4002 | -0.15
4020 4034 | -0.21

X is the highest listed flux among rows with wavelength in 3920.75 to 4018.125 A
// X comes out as 24.9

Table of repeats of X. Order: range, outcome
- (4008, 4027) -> 25.42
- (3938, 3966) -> 22.54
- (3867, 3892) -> 21.87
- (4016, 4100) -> 27.02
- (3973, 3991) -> 21.39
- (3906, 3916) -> 23.29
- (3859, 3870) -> 21.82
